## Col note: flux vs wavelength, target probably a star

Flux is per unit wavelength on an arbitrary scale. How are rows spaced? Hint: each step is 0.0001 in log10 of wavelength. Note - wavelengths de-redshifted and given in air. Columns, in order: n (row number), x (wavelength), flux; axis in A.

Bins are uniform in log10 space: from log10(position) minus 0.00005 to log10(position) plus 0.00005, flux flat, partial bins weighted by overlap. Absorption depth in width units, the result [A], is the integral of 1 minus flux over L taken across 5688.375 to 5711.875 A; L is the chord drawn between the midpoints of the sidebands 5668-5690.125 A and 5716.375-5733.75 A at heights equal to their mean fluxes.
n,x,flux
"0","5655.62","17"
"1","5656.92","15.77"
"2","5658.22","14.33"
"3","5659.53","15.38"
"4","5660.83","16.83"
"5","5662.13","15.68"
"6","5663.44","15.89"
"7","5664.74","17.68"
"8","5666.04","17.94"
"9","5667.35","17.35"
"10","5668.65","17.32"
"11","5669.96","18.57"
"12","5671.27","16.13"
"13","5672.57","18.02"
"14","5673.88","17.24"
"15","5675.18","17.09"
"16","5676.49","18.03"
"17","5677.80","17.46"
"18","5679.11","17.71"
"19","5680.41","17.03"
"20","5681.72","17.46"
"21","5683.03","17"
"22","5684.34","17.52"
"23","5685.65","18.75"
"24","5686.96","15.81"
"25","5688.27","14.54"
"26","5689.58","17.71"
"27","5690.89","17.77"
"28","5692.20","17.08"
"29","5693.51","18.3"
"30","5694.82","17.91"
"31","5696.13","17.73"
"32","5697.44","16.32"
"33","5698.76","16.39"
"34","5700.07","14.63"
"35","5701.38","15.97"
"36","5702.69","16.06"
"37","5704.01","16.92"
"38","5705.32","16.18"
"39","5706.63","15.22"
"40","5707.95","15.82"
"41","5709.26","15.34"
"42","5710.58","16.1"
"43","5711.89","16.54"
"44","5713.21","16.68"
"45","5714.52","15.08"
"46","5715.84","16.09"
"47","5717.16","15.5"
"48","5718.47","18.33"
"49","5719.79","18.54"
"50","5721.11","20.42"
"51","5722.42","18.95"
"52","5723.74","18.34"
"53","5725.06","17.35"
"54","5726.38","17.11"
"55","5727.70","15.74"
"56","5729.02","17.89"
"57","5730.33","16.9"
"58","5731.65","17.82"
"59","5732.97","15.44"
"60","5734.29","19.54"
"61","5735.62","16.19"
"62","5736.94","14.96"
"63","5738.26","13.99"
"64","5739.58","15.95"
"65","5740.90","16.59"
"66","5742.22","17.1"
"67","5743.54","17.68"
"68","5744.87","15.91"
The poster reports 1.2 A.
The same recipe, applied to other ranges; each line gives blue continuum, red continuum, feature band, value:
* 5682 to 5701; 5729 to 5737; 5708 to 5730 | -0.10 A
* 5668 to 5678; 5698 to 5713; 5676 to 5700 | -0.59 A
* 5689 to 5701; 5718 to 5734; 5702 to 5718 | 1.30 A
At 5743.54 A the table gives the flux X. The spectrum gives 17.68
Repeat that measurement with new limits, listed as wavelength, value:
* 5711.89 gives 16.54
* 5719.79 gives 18.54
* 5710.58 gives 16.1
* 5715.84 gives 16.09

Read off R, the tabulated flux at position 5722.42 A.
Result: 18.95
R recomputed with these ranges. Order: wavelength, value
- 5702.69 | 16.06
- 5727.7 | 15.74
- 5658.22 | 14.33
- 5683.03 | 17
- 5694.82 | 17.91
